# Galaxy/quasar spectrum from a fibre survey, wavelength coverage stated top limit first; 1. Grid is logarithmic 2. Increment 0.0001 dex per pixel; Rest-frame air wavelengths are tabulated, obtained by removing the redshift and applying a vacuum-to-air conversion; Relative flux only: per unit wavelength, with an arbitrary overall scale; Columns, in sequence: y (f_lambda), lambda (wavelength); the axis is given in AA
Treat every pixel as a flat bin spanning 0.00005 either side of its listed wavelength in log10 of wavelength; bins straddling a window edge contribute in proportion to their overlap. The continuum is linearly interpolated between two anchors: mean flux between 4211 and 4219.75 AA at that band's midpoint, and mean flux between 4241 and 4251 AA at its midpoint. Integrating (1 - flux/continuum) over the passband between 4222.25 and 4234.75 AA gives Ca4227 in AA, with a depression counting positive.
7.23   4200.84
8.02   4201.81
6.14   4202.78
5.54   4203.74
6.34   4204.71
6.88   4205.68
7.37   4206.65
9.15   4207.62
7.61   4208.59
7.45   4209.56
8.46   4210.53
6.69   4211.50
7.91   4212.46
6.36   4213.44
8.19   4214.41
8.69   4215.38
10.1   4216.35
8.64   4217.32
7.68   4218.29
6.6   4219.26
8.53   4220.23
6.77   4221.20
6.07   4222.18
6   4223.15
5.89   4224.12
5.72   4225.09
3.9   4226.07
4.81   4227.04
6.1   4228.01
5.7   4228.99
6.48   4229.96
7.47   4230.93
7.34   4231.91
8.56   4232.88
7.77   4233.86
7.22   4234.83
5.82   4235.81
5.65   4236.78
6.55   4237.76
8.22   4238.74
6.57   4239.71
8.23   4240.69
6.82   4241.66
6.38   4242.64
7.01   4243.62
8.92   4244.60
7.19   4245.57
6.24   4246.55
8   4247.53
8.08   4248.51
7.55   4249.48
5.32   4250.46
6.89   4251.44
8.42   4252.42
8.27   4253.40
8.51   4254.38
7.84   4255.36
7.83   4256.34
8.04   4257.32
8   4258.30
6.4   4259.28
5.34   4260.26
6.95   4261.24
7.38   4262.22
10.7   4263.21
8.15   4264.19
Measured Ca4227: 2.03 AA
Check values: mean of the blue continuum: 7.88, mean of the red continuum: 7.17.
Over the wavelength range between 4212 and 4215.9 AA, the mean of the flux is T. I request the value 7.79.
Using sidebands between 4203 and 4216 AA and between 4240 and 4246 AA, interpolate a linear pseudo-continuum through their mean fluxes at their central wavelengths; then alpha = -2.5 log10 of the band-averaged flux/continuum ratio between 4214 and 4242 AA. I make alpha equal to 0.07 mag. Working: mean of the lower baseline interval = 7.44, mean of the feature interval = 6.97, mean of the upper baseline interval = 7.4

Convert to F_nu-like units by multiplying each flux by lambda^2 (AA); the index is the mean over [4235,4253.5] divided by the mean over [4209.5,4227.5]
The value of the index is 1.0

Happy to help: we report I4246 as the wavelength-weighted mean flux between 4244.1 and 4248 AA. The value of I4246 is 7.58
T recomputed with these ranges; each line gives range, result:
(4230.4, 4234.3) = 7.76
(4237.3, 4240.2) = 7.12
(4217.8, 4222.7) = 7.12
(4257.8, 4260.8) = 6.6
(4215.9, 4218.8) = 8.78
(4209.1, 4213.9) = 7.38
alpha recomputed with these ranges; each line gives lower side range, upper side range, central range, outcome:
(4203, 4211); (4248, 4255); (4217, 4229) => 0.170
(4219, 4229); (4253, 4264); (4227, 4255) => -0.044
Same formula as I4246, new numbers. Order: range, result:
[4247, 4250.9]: 7.26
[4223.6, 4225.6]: 5.79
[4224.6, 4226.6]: 4.81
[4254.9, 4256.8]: 7.83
